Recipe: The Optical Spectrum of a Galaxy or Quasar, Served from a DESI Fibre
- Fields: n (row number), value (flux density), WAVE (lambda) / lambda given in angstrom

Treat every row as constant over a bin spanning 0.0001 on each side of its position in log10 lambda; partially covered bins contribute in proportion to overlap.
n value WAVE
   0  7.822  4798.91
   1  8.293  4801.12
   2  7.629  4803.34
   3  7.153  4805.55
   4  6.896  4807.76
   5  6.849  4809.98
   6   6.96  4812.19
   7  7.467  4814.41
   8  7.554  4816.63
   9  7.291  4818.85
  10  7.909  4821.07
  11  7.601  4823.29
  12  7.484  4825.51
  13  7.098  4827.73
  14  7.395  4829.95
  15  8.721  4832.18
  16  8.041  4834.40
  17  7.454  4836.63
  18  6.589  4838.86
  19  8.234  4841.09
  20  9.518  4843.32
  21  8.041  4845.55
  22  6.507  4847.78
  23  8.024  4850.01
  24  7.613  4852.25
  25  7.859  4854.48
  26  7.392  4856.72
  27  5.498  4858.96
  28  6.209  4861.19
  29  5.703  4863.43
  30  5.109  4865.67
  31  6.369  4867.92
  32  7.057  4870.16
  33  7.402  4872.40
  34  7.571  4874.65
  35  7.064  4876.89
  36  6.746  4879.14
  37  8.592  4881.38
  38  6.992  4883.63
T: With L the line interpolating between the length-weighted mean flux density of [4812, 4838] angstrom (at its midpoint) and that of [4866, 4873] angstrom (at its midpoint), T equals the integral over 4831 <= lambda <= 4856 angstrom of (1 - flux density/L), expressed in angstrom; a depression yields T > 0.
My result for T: -2.2 angstrom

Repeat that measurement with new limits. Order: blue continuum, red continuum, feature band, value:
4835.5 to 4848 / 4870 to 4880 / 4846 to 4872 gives 2.7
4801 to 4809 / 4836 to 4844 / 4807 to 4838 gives 0.6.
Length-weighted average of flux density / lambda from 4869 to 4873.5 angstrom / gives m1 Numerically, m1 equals 7.23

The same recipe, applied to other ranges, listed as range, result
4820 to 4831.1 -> 7.5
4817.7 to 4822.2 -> 7.6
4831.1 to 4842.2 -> 7.8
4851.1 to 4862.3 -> 6.92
